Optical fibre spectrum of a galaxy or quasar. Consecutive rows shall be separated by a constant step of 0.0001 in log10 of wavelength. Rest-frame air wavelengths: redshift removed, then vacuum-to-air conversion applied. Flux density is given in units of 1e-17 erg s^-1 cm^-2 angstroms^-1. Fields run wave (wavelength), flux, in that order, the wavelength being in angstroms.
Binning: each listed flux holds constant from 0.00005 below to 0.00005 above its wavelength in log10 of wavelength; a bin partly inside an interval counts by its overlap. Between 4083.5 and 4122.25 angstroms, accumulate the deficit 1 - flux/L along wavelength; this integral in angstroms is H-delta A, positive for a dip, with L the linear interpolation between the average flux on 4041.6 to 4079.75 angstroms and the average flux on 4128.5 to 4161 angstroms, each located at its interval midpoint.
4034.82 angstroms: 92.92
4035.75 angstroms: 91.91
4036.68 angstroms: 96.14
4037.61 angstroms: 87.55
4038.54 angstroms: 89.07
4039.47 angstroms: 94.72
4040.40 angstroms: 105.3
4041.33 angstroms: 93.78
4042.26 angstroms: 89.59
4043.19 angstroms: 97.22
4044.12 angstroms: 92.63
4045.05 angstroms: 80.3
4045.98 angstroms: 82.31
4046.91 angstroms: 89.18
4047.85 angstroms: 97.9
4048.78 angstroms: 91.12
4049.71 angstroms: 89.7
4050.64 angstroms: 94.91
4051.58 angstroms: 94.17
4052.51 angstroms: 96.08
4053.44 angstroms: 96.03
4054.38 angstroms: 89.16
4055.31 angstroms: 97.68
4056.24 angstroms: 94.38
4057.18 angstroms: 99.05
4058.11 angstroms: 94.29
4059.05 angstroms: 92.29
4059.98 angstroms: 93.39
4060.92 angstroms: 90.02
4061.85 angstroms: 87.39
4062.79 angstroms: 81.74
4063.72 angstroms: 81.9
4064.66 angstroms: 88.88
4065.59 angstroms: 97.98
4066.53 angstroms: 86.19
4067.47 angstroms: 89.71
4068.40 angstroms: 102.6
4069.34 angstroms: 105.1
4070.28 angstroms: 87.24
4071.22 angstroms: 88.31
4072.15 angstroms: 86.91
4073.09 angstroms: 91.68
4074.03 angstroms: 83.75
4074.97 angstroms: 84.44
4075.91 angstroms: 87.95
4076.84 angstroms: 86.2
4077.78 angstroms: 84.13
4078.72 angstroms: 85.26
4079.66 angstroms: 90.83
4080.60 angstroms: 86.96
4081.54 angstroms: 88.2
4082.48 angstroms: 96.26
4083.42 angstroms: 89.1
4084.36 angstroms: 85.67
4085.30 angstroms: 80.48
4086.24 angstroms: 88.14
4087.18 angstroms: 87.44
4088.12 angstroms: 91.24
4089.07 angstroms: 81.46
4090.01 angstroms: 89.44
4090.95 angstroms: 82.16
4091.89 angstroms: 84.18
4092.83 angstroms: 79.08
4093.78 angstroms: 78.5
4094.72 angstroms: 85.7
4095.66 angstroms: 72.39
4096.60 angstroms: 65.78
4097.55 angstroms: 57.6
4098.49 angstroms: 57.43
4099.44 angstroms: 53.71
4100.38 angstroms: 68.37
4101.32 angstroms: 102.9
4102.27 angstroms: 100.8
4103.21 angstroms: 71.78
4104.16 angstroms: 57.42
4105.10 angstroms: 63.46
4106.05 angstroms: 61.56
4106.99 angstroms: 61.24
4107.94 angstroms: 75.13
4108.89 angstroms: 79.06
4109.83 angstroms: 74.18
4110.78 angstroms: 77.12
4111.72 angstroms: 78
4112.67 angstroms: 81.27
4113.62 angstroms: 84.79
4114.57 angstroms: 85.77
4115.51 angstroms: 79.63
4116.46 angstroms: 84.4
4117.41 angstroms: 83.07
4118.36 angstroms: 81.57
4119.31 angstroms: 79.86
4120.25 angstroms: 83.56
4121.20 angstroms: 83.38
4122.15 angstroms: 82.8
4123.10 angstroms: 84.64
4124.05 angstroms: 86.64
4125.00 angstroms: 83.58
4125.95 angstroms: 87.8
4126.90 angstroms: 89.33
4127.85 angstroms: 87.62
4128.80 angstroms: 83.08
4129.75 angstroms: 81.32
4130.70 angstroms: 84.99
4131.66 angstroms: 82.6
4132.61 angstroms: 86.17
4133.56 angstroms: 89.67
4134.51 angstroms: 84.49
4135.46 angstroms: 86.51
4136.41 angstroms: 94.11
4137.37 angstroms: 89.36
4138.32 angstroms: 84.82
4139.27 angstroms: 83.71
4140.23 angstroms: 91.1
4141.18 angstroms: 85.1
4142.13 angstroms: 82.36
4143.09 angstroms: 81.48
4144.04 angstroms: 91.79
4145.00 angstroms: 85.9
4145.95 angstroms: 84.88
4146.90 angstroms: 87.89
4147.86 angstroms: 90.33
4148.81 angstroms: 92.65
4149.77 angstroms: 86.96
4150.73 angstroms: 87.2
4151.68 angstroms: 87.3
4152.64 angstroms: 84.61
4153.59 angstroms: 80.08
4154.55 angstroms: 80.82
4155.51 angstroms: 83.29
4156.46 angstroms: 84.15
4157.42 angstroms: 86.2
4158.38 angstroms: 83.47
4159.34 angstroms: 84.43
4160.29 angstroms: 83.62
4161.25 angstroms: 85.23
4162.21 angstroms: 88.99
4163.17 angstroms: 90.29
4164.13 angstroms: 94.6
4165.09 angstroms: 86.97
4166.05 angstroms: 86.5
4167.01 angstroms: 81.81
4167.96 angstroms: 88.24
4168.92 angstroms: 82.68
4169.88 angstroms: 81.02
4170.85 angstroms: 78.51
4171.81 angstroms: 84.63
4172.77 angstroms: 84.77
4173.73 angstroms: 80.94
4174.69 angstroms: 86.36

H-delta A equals 4.4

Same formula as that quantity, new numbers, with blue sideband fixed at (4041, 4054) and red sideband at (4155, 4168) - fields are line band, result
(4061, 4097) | 1.4 angstroms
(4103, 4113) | 2.0 angstroms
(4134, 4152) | 0.0 angstroms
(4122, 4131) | 0.3 angstroms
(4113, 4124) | 0.6 angstroms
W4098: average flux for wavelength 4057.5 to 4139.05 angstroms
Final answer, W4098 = 83.5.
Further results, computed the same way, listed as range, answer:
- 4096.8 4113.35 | 71.9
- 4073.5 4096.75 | 84.9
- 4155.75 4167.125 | 86.4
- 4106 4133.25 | 81.5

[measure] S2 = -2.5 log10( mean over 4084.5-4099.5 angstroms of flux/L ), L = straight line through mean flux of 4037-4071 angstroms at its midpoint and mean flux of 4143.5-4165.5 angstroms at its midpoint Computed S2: 0.16 mag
